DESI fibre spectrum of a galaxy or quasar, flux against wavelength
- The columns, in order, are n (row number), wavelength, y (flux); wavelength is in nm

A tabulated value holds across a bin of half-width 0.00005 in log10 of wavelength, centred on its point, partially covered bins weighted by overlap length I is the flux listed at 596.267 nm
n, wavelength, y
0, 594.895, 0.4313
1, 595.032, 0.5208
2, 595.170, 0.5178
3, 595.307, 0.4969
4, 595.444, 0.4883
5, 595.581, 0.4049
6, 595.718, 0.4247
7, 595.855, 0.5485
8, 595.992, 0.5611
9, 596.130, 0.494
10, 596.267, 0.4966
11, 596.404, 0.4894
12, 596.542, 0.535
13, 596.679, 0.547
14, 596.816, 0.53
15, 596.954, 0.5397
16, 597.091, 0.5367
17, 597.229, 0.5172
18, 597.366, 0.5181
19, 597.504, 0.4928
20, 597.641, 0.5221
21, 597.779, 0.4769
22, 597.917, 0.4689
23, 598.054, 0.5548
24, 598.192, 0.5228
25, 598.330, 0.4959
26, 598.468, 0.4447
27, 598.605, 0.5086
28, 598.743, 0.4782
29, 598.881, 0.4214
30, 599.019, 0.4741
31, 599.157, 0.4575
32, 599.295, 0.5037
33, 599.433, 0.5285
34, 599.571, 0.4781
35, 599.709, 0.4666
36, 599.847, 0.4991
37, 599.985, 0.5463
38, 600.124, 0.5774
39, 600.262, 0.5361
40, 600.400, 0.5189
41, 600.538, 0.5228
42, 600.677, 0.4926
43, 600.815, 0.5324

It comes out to 0.4966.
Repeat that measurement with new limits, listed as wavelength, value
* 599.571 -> 0.4781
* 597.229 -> 0.5172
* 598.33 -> 0.4959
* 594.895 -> 0.4313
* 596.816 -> 0.53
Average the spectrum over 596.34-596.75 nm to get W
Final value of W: 0.524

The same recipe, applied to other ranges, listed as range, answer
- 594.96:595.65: 0.485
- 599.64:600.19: 0.522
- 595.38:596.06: 0.486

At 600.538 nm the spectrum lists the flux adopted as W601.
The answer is 0.5228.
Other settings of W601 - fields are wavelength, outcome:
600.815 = 0.5324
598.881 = 0.4214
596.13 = 0.494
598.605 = 0.5086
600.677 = 0.4926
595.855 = 0.5485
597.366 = 0.5181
